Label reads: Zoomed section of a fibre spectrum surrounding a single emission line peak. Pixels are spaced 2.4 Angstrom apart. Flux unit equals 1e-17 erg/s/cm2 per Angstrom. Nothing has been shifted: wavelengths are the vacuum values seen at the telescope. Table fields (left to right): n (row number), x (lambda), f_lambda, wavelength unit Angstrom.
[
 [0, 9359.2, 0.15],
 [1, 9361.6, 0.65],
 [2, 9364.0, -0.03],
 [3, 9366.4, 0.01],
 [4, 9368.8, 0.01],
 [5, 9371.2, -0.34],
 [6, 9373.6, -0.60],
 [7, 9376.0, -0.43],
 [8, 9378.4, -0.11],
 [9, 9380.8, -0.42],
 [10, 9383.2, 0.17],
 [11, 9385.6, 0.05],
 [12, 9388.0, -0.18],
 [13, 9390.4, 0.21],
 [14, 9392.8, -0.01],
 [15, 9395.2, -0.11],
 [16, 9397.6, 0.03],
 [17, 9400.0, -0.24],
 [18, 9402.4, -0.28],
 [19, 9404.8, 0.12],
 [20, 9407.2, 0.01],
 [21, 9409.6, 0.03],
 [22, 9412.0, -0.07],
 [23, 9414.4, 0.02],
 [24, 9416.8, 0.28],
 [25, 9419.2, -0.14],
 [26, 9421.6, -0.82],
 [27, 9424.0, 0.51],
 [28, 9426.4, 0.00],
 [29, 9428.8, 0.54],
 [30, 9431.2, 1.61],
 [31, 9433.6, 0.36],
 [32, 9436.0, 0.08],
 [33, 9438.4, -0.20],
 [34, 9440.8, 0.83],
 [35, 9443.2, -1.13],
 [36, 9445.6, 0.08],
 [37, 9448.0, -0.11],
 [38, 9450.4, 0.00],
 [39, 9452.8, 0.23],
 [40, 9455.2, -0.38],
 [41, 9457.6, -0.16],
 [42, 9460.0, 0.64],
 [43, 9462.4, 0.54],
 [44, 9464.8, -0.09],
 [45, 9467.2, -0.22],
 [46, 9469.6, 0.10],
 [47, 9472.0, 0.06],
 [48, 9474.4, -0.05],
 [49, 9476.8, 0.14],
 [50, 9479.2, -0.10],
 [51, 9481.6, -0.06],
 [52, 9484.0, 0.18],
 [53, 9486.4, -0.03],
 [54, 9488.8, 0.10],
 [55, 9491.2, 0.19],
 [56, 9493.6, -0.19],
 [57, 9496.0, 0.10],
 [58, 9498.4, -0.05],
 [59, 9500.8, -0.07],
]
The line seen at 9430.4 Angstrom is H-beta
